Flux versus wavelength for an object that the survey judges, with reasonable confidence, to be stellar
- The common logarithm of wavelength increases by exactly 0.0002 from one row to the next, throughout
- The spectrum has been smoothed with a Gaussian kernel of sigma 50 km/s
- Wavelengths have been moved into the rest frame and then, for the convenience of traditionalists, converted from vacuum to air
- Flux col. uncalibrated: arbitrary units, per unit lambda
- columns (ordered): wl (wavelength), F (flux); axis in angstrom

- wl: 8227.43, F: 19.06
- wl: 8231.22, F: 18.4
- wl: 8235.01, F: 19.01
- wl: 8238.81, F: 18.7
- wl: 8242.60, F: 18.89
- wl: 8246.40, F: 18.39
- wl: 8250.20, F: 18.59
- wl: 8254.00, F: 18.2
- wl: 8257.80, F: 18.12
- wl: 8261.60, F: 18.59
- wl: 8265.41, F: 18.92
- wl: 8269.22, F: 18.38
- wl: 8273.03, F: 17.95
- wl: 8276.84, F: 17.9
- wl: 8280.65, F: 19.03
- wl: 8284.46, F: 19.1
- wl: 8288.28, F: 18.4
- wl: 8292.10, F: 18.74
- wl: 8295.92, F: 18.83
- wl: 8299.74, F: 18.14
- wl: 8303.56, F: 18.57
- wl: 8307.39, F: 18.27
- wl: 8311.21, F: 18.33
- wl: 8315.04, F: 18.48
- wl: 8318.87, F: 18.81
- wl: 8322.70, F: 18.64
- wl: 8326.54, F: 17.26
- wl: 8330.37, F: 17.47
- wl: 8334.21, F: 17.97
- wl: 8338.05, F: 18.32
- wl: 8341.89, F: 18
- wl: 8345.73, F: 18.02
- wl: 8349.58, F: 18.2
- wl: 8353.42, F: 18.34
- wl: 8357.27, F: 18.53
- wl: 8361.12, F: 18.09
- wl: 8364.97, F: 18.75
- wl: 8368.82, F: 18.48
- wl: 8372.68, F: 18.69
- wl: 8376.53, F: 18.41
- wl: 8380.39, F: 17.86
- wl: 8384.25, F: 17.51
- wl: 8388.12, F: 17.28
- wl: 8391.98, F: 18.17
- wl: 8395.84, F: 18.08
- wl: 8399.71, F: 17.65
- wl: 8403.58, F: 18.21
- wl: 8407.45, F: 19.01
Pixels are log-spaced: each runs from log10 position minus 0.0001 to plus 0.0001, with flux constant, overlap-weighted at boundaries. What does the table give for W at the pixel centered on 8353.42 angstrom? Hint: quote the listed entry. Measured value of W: 18.34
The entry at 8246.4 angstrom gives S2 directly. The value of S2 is 18.39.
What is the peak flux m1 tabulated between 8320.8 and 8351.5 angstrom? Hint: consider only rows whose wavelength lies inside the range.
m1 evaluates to 18.64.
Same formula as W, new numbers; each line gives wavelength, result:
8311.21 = 18.33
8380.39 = 17.86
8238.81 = 18.7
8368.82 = 18.48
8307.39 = 18.27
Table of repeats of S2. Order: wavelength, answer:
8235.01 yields 19.01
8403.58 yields 18.21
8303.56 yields 18.57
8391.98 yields 18.17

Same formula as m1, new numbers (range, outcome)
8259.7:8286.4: 19.1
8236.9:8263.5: 18.89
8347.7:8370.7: 18.75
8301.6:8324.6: 18.81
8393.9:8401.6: 18.08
